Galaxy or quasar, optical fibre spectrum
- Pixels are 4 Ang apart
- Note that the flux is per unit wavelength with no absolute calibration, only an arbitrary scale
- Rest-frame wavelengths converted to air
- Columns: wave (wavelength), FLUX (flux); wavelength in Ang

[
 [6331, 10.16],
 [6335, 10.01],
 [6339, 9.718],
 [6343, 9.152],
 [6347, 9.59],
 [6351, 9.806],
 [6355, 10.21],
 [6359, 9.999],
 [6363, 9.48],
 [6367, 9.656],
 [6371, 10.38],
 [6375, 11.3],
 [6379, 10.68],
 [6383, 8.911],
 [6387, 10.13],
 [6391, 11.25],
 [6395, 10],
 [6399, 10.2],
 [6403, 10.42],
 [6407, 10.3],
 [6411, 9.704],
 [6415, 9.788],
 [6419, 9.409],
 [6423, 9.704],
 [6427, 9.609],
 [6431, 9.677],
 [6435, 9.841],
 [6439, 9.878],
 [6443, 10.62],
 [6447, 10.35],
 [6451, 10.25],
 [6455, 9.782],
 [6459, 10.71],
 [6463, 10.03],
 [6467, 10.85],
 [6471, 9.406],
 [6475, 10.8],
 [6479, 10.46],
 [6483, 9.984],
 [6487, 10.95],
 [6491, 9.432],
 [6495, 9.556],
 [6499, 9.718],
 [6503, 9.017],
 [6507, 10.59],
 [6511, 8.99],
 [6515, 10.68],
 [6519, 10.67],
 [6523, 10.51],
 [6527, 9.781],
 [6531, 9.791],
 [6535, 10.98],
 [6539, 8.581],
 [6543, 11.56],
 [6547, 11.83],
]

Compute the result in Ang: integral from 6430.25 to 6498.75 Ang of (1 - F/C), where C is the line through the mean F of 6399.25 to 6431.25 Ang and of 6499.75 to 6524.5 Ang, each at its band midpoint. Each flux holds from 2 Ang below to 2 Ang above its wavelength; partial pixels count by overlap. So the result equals -1.3 Ang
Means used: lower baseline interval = 9.85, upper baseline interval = 10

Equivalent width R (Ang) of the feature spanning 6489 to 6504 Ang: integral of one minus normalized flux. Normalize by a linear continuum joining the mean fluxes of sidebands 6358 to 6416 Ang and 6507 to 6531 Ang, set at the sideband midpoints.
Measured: 1.0 Ang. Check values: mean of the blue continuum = 10.2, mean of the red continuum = 10.1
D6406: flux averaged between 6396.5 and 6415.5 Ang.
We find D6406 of 10.1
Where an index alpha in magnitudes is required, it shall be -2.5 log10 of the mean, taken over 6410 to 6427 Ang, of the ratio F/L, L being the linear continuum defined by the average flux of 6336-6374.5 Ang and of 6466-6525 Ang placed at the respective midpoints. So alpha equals 0.03 mag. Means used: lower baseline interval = 9.84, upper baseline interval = 10.1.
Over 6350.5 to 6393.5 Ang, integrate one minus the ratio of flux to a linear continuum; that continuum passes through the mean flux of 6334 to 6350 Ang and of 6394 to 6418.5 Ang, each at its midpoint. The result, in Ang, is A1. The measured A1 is -1.6 Ang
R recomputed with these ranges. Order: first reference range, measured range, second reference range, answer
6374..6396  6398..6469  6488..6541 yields 0.82 Ang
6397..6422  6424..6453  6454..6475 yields 0.24 Ang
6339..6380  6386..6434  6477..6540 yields -0.06 Ang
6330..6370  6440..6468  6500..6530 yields -1.14 Ang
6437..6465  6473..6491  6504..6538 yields -0.39 Ang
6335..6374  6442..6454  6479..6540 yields -0.50 Ang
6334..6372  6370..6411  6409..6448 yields -2.14 Ang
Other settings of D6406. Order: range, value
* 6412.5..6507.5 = 10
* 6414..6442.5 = 9.75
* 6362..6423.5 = 10.1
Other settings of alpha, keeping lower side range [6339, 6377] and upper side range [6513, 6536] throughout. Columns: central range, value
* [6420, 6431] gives 0.05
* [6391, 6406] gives -0.03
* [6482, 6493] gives 0.02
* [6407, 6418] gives 0.03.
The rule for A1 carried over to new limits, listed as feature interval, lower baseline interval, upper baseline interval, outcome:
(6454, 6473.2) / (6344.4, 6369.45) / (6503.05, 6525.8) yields -0.3 Ang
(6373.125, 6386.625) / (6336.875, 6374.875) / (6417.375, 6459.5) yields -0.5 Ang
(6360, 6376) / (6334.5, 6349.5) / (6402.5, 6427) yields -0.7 Ang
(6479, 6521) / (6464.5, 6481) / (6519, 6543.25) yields 1.1 Ang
